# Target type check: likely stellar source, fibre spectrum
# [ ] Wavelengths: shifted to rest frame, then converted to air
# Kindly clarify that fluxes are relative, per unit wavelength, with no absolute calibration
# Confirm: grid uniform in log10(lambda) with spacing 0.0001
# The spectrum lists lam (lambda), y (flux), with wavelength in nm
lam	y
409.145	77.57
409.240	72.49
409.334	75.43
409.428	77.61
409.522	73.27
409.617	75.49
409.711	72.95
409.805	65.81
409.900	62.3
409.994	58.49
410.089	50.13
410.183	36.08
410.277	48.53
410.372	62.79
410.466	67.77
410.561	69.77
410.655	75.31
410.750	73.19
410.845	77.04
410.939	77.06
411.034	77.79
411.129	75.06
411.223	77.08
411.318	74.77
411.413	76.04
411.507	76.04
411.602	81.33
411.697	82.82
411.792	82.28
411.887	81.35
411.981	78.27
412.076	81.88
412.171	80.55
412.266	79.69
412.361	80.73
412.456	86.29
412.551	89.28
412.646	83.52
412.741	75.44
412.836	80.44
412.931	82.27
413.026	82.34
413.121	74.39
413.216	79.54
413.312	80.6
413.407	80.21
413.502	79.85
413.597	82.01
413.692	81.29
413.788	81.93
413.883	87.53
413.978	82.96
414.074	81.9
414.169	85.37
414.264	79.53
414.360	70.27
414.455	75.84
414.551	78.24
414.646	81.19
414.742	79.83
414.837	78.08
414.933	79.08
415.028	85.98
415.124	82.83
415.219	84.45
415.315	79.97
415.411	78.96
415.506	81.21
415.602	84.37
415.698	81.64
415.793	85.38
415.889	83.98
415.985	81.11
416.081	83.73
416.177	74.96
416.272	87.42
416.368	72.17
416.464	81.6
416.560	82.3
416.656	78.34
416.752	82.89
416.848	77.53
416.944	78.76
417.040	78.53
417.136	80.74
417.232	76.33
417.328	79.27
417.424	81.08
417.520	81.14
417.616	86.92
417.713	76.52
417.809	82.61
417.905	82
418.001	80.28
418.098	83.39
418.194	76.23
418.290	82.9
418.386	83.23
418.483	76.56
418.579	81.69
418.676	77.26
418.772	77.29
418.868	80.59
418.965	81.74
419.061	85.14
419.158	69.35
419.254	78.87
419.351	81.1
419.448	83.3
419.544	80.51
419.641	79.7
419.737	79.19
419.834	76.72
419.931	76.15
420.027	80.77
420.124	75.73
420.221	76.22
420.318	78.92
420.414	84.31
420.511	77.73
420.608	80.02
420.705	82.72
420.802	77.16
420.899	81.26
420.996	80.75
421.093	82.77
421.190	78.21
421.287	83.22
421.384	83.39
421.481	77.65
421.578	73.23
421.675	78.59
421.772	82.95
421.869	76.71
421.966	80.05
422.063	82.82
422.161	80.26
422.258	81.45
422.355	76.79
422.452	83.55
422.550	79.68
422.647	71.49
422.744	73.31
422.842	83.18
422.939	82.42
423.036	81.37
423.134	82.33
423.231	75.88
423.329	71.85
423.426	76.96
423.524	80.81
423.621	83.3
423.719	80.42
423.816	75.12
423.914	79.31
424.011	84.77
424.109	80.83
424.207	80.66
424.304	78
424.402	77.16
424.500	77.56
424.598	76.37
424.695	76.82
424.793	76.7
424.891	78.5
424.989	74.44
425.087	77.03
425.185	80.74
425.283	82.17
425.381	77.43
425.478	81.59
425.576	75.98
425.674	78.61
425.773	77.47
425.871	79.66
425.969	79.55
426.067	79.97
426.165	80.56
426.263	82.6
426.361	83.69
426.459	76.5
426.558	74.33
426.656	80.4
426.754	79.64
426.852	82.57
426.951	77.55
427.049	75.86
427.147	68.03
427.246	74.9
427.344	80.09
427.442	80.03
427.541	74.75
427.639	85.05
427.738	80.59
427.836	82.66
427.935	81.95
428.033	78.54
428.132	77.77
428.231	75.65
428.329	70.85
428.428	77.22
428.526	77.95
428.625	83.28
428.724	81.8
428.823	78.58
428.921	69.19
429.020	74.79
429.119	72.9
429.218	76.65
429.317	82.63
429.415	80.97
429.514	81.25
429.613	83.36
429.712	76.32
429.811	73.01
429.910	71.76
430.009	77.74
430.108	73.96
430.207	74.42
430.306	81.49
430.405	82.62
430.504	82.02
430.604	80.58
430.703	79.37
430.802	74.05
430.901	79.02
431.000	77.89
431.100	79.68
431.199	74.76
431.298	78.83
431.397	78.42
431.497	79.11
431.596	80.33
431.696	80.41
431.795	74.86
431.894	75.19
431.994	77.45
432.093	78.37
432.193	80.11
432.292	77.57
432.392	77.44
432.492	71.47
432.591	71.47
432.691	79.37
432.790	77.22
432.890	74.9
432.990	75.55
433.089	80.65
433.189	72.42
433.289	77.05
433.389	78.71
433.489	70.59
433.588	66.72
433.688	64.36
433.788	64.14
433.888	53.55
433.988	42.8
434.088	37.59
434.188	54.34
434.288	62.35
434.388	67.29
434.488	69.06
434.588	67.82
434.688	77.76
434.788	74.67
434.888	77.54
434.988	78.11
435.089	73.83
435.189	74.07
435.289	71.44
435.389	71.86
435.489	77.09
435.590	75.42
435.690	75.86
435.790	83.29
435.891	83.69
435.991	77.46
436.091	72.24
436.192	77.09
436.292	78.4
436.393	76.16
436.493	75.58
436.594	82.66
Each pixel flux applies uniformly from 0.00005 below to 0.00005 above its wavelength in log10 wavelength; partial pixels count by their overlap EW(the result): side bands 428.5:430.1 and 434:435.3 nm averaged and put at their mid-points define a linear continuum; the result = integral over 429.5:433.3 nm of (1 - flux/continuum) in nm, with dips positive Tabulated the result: -0.205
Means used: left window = 77.5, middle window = 77.4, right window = 67.3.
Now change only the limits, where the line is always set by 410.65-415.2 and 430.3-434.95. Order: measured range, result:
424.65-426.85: -0.100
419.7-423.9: -0.129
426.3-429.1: -0.118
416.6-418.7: -0.051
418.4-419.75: -0.030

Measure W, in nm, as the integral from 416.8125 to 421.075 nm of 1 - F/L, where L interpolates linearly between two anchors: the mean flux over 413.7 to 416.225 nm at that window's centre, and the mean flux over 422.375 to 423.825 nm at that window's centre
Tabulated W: 0.01 nm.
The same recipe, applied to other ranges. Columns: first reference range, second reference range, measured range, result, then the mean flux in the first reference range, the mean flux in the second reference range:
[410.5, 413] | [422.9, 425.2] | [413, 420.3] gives -0.13 nm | 79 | 78.7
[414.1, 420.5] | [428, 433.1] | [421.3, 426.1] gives -0.01 nm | 80.1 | 77.5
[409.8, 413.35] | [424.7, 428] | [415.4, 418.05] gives -0.17 nm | 74.4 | 78.8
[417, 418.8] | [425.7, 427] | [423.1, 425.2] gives 0.04 nm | 80.3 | 79.5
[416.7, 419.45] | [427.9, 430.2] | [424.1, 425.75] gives 0.00 nm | 80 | 77.2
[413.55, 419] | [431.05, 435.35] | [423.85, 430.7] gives -0.30 nm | 80.7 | 72.1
